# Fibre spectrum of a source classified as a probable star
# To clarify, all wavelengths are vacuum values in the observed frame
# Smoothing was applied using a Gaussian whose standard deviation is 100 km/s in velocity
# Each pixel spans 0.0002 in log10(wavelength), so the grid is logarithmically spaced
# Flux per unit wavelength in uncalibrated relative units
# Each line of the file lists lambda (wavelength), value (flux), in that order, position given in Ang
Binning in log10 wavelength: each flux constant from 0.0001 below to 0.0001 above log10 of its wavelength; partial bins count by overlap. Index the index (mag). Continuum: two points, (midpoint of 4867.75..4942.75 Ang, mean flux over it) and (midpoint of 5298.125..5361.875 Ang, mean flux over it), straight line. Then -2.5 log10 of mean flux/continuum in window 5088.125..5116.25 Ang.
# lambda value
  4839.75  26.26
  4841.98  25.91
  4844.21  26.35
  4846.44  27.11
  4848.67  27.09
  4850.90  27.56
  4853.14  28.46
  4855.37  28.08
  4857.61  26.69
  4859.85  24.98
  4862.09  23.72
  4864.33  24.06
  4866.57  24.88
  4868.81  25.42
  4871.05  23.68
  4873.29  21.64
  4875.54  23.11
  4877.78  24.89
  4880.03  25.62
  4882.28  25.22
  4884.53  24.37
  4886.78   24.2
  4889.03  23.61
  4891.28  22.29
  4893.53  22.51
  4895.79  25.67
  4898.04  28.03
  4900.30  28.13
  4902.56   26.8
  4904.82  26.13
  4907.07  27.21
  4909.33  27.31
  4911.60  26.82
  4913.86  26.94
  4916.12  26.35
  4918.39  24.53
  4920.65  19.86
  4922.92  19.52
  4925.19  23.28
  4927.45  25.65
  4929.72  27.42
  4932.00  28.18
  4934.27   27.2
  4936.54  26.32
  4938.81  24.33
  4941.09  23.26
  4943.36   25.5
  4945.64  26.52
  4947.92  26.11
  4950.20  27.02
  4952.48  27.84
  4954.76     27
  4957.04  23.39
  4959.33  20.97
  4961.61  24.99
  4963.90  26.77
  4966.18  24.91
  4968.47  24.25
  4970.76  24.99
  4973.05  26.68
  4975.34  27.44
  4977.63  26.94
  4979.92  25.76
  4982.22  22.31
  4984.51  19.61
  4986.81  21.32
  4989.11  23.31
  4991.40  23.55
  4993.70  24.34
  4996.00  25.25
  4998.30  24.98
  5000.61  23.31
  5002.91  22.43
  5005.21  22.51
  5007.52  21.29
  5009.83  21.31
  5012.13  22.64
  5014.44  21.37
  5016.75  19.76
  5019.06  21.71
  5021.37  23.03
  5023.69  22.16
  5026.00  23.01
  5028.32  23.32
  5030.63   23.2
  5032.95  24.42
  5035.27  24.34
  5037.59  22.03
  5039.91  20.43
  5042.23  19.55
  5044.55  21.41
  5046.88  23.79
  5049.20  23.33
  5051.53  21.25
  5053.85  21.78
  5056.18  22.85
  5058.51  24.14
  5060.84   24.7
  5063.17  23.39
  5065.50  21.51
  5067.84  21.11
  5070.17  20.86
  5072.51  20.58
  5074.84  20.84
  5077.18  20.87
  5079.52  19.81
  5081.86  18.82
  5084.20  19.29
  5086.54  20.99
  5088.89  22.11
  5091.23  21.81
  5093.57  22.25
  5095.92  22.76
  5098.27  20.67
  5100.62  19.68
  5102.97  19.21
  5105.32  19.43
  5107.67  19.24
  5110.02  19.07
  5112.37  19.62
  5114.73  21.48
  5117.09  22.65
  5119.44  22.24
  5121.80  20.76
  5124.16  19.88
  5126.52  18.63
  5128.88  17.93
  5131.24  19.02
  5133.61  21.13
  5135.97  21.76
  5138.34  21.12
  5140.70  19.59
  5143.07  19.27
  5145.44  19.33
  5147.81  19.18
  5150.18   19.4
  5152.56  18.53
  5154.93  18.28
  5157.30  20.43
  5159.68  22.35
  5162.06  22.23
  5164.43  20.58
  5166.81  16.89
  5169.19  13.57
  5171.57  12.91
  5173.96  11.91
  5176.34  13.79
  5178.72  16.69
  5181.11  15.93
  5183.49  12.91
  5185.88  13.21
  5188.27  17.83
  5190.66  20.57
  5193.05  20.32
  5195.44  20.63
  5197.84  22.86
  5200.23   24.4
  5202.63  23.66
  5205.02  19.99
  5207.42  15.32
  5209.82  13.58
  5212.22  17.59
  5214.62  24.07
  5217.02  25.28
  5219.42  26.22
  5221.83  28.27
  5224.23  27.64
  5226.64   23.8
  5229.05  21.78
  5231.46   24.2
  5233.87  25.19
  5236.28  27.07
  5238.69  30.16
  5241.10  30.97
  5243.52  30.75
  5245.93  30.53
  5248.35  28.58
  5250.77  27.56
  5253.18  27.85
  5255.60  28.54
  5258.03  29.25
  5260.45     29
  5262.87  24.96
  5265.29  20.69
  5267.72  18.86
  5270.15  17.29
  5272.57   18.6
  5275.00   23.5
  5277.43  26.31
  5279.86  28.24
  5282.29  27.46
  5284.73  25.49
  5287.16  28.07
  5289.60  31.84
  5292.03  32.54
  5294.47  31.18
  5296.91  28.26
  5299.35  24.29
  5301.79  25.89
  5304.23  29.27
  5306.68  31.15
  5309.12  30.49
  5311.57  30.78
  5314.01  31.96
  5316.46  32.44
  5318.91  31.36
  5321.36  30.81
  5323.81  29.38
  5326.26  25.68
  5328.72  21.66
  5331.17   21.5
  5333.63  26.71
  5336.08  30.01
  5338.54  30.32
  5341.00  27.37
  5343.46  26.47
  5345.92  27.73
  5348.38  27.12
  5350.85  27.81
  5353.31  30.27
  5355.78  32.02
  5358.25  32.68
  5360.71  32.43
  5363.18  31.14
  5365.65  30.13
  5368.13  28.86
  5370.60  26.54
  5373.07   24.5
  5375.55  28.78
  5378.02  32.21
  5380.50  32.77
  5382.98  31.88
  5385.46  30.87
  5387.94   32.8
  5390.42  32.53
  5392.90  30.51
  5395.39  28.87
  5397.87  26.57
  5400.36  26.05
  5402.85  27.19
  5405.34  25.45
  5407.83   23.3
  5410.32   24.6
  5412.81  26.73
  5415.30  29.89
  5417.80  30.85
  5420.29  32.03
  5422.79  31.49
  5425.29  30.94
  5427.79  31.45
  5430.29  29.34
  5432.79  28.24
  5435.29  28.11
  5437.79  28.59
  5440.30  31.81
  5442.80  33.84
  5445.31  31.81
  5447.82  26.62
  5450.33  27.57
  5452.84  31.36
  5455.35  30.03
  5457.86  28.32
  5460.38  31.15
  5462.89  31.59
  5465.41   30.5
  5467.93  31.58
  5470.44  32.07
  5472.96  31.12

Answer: 0.28 mag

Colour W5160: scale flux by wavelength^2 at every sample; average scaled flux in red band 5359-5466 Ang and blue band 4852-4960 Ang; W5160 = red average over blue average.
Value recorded 1.42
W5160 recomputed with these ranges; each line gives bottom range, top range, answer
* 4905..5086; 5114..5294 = 1.03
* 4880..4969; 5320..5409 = 1.34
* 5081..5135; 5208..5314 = 1.37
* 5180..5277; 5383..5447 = 1.35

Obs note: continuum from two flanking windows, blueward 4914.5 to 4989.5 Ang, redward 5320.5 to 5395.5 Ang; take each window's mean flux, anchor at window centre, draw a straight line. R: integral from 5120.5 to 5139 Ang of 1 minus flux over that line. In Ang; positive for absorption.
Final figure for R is 4.6 Ang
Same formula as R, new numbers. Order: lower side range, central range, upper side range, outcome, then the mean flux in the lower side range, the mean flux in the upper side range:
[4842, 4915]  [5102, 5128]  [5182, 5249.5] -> 4.0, 25.6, 23.1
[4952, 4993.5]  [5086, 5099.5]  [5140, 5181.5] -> -1.0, 24.5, 17.8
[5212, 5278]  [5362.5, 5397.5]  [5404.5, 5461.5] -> -2.2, 25.6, 29.3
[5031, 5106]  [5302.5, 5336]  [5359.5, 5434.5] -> -1.5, 21.6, 29.3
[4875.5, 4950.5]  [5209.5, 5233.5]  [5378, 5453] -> 3.6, 25.3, 29.5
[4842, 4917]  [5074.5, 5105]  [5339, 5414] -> 7.2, 25.6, 28.9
